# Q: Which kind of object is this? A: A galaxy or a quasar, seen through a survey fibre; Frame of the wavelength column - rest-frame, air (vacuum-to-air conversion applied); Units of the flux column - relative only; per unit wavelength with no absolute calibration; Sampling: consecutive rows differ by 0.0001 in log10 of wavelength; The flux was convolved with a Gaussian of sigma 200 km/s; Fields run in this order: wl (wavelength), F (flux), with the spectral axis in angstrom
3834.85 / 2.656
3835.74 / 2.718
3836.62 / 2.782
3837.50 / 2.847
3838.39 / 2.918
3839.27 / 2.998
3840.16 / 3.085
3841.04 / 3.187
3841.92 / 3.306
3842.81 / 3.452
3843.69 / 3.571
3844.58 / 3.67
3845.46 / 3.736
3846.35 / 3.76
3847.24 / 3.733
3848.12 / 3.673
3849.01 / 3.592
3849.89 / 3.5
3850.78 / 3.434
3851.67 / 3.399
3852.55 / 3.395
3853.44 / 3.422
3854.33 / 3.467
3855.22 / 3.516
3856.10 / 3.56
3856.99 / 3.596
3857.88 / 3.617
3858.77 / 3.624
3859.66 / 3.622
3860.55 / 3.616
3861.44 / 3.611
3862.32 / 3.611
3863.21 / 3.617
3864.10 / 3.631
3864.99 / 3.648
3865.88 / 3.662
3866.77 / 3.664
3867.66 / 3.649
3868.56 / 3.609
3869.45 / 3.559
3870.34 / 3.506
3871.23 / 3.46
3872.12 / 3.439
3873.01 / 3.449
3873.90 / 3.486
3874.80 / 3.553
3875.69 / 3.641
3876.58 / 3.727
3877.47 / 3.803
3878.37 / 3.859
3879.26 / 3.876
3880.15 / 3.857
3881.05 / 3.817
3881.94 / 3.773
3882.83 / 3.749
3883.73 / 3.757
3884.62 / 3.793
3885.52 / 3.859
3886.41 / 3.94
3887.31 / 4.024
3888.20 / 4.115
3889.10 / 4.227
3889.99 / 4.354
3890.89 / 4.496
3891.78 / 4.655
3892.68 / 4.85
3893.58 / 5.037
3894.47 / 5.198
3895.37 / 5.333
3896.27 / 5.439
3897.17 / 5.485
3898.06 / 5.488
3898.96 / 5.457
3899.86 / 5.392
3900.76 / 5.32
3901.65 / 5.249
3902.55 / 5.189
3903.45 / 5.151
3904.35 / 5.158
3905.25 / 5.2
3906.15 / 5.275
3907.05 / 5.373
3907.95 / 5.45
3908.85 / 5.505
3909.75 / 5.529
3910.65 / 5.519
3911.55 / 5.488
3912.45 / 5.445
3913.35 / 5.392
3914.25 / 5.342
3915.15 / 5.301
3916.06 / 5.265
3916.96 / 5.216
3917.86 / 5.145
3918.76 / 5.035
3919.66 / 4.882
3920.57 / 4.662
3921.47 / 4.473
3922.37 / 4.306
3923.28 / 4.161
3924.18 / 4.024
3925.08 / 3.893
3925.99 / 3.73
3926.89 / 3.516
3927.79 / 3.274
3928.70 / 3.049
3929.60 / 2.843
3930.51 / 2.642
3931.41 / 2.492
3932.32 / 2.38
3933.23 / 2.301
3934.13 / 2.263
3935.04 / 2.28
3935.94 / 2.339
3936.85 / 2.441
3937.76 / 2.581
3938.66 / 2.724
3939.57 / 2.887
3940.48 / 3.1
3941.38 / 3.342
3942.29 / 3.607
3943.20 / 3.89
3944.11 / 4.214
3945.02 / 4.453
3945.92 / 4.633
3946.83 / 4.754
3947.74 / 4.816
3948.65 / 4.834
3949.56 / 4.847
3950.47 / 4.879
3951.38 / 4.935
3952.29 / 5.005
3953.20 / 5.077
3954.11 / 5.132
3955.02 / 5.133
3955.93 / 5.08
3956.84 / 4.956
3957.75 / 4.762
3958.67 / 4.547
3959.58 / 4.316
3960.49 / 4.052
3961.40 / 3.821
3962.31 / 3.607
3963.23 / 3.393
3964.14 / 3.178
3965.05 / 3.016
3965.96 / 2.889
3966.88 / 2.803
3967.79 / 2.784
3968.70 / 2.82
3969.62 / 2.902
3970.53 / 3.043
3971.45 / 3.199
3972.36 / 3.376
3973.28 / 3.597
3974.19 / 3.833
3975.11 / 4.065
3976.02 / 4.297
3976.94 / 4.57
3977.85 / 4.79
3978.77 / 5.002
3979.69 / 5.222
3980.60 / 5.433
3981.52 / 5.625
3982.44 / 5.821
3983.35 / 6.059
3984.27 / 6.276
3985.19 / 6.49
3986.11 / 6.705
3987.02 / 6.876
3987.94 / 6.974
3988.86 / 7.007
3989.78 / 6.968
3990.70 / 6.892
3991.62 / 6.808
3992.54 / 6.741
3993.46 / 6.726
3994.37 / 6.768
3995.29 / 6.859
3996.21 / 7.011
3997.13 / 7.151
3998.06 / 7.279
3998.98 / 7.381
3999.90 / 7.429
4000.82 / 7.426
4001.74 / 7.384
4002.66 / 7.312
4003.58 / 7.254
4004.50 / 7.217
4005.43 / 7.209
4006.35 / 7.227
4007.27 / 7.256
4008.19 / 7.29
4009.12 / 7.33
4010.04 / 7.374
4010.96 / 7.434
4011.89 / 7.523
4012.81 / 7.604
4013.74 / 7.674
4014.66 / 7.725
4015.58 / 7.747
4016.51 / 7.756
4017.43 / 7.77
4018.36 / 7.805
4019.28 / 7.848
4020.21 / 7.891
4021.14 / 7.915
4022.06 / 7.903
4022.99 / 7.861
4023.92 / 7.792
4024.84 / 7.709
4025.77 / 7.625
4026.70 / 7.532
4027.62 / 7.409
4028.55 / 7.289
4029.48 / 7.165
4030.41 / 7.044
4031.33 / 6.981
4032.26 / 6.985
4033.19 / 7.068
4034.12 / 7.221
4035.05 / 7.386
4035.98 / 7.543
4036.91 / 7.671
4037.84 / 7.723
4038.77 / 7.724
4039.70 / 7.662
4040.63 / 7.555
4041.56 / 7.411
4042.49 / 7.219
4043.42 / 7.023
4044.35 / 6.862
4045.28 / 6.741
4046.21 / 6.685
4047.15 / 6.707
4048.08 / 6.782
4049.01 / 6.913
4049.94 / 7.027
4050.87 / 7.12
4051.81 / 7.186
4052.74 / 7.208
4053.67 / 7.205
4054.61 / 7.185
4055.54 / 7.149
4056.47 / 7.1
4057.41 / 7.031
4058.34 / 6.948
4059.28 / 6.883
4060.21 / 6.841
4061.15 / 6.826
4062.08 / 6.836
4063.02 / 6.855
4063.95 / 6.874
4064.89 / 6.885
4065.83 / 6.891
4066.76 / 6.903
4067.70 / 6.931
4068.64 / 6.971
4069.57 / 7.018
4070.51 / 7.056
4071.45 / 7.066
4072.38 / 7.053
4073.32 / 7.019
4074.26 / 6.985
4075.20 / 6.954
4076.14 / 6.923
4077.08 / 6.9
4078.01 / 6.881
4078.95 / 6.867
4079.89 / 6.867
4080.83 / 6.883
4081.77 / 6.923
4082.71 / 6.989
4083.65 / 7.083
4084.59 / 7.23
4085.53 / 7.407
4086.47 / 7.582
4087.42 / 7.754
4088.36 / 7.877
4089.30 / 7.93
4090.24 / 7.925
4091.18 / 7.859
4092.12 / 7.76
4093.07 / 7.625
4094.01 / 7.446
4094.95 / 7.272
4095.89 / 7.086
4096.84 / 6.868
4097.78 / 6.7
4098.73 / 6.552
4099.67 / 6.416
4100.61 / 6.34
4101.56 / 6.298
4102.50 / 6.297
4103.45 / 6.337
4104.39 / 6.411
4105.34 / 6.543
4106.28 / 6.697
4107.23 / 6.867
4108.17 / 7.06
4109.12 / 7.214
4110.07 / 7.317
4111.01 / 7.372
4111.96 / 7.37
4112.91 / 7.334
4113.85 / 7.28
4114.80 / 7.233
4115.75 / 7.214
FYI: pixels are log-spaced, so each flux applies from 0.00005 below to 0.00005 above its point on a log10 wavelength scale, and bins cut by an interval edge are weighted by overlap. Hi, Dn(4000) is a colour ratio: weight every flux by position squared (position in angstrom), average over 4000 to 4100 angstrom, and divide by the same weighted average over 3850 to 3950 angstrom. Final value 1.9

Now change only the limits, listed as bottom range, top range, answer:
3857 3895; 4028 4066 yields 2.01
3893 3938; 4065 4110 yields 1.72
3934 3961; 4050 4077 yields 1.81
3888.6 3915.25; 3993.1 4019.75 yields 1.49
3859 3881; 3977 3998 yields 1.86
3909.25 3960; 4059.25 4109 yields 1.81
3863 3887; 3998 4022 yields 2.19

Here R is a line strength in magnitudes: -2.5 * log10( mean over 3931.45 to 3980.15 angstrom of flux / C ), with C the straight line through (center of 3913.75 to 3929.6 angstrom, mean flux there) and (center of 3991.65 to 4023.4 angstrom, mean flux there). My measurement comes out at 0.414 mag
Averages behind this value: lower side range 4.39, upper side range 7.41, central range 3.82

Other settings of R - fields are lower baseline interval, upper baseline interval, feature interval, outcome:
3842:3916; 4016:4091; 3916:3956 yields 0.31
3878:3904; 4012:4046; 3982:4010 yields -0.03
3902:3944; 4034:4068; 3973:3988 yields 0.02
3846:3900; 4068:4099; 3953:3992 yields 0.17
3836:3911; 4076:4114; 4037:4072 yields -0.09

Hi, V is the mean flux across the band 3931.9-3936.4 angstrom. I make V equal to 2.31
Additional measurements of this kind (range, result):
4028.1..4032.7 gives 7.1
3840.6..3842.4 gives 3.25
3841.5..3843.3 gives 3.38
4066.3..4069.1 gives 6.92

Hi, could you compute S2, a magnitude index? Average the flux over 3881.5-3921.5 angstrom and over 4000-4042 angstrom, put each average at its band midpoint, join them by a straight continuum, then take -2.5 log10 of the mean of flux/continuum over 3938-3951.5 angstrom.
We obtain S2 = 0.40 mag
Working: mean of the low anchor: 4.94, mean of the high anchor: 7.49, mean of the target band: 4.09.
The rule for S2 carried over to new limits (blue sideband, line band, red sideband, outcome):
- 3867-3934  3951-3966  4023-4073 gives 0.25 mag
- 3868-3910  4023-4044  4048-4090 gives -0.13 mag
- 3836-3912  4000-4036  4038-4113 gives -0.20 mag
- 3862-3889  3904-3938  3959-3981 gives -0.13 mag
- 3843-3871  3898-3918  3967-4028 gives -0.16 mag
